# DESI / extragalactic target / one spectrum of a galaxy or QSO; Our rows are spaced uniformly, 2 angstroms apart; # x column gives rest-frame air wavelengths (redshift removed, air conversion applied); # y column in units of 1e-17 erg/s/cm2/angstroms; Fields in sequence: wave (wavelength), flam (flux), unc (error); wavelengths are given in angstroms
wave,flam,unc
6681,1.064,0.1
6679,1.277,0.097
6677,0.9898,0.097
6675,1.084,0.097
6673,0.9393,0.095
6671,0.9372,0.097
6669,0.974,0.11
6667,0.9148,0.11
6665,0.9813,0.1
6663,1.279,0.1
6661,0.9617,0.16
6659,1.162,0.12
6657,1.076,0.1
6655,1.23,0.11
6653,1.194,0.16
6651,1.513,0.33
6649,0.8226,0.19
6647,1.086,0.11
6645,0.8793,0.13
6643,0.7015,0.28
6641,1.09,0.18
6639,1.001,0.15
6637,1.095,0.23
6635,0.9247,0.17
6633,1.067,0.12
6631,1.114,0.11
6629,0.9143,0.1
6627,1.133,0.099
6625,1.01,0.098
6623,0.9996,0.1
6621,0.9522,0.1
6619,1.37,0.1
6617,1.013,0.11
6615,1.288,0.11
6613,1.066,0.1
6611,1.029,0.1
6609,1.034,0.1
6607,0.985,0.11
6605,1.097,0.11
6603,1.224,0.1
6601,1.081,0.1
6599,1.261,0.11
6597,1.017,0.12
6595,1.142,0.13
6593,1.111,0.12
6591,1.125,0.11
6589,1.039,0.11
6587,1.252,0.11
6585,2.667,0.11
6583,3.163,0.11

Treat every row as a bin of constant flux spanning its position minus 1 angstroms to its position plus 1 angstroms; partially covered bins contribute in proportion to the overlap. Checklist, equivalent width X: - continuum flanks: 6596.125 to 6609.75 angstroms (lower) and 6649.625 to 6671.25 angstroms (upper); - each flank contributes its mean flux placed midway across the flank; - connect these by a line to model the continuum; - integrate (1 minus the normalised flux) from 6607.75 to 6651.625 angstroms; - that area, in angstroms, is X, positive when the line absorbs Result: 2.41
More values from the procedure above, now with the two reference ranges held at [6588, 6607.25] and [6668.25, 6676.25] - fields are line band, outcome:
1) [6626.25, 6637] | 0.2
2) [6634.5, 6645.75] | 1.0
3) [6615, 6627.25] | -0.2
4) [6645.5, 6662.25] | -1.8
